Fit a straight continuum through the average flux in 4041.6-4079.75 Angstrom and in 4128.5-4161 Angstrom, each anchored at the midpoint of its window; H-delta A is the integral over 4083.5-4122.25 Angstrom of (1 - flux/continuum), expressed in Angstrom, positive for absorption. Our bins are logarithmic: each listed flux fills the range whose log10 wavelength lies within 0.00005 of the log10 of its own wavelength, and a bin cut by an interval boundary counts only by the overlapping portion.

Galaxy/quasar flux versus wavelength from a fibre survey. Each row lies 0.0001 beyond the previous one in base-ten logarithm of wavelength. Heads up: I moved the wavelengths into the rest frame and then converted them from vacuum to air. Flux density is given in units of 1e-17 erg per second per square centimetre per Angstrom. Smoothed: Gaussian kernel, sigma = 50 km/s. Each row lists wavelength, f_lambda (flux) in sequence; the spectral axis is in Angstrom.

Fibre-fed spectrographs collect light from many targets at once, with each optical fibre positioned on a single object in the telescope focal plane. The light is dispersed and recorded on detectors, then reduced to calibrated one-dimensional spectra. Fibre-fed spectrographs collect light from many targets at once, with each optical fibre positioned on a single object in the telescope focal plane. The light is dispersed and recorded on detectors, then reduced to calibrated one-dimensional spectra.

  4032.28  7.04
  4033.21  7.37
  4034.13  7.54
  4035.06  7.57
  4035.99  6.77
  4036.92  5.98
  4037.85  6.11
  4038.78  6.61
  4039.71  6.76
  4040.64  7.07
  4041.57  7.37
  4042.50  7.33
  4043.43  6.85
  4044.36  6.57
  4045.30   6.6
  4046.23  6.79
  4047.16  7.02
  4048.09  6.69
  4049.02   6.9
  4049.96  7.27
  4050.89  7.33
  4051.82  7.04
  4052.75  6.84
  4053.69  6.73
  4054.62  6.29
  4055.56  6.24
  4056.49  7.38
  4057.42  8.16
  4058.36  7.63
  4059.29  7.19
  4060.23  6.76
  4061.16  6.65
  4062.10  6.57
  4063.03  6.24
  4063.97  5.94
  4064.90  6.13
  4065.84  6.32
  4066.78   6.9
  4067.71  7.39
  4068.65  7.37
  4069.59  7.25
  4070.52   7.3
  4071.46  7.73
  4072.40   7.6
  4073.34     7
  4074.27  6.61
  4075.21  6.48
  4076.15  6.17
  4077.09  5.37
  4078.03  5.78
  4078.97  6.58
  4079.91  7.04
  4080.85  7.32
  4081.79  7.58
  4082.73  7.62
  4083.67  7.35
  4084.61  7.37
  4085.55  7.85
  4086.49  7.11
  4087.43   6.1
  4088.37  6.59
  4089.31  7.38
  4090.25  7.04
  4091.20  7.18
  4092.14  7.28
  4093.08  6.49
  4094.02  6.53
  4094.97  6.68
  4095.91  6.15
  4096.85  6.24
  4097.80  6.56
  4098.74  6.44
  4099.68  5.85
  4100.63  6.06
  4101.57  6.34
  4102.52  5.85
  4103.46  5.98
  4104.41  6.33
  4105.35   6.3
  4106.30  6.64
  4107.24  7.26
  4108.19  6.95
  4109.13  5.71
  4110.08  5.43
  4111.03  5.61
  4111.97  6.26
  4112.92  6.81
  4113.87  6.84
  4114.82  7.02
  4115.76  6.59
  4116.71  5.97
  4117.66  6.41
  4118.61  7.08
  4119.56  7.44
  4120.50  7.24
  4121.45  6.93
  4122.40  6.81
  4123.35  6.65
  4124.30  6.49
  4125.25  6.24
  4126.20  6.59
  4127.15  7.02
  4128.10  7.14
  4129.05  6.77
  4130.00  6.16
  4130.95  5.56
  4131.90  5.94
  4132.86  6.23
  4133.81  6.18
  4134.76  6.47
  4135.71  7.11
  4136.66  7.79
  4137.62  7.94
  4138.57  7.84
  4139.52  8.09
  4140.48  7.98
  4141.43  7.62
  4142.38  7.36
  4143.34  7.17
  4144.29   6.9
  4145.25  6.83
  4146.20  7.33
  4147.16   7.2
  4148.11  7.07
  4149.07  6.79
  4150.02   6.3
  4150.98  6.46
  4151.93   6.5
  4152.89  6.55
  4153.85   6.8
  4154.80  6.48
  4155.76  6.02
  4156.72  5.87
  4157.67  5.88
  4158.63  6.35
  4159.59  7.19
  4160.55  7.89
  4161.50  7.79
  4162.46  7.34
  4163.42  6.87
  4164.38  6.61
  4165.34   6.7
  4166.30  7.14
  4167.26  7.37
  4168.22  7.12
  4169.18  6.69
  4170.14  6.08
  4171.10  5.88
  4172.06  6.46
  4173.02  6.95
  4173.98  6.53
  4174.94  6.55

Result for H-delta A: 1.3 Angstrom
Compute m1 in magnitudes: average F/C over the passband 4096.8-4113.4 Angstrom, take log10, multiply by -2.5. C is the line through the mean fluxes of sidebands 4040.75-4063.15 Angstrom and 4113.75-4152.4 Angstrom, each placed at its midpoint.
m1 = 0.11 mag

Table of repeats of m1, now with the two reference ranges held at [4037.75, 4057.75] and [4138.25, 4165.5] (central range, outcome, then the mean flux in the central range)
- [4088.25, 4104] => 0.07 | 6.5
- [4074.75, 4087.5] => 0.01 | 6.86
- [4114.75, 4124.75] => 0.03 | 6.78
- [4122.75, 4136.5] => 0.07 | 6.5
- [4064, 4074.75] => -0.01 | 7.01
